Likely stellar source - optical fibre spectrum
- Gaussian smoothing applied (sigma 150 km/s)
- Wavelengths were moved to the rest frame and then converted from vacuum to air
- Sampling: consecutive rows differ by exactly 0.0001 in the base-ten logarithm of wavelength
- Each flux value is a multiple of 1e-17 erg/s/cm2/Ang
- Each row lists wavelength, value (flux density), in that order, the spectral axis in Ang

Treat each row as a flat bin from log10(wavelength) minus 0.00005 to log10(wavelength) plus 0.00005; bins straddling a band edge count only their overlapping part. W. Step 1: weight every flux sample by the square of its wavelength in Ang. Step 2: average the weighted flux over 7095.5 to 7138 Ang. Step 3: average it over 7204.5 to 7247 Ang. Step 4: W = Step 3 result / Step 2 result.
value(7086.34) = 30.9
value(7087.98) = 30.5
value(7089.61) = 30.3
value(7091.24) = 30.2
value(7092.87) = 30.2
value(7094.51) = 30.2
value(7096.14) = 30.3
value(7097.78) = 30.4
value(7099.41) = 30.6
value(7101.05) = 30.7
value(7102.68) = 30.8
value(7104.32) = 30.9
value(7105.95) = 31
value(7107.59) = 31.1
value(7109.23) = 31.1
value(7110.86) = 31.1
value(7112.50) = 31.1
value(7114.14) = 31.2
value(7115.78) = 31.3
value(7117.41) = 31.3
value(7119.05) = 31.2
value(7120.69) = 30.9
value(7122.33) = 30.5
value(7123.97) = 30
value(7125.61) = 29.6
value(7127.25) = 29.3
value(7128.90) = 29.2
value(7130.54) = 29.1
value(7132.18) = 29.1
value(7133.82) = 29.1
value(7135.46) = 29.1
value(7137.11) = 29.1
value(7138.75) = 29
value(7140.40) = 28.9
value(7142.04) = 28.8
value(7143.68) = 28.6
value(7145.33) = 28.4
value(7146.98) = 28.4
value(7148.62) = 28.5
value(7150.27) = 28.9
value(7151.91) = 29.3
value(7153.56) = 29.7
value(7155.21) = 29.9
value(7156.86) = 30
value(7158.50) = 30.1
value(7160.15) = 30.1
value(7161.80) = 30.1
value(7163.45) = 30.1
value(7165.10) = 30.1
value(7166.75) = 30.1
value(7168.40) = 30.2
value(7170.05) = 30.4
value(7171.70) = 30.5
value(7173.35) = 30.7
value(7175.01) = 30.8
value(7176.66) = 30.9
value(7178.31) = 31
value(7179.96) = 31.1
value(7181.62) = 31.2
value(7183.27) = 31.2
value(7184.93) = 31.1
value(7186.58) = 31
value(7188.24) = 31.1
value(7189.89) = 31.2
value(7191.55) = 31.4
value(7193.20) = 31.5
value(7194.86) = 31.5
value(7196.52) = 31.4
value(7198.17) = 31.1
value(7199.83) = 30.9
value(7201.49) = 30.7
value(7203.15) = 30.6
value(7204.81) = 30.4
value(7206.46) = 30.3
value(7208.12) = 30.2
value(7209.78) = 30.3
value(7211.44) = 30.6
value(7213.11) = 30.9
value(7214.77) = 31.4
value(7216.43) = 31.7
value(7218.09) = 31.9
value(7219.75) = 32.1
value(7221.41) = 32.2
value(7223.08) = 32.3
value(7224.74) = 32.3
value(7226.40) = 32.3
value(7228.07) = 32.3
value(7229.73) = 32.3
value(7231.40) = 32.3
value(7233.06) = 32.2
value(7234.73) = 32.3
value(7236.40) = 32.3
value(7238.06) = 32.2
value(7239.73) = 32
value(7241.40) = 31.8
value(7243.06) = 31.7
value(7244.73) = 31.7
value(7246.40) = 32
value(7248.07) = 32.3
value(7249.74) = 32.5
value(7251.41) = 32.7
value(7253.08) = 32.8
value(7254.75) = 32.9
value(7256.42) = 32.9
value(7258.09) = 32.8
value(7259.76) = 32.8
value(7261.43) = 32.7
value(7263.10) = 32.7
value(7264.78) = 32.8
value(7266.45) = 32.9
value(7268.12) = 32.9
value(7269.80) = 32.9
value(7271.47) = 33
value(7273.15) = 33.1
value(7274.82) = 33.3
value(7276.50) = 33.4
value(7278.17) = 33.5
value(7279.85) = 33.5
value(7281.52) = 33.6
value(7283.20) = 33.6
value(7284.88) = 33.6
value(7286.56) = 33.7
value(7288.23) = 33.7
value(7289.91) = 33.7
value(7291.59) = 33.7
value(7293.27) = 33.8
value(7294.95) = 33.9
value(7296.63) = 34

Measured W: 1.08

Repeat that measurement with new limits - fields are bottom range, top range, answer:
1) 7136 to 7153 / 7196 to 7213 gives 1.08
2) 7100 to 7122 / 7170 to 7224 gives 1.03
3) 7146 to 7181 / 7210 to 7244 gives 1.08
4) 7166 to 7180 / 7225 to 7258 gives 1.08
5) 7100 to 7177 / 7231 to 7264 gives 1.11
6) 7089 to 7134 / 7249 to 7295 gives 1.14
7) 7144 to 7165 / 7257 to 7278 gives 1.15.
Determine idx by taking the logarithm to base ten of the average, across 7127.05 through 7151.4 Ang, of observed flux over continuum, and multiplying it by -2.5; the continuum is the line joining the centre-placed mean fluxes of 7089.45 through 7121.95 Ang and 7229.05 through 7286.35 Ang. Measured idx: 0.08 mag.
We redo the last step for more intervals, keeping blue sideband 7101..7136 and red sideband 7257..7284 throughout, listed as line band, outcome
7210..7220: 0.03 mag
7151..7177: 0.04 mag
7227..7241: 0.01 mag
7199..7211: 0.05 mag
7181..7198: 0.01 mag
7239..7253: 0.02 mag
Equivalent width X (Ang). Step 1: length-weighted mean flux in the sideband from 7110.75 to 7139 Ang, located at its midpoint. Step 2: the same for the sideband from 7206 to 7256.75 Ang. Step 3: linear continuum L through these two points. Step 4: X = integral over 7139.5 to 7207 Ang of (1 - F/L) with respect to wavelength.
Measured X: 1.34 Ang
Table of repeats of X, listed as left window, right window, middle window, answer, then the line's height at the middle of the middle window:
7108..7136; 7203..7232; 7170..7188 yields 0.0 Ang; 31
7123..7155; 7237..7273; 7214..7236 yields -0.3 Ang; 31.6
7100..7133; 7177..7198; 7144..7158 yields 0.8 Ang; 30.9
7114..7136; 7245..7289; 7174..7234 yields 0.7 Ang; 31.7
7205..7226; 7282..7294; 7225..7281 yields -0.1 Ang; 32.6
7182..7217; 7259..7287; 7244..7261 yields 0.0 Ang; 32.6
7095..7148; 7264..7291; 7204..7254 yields 0.8 Ang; 32.3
